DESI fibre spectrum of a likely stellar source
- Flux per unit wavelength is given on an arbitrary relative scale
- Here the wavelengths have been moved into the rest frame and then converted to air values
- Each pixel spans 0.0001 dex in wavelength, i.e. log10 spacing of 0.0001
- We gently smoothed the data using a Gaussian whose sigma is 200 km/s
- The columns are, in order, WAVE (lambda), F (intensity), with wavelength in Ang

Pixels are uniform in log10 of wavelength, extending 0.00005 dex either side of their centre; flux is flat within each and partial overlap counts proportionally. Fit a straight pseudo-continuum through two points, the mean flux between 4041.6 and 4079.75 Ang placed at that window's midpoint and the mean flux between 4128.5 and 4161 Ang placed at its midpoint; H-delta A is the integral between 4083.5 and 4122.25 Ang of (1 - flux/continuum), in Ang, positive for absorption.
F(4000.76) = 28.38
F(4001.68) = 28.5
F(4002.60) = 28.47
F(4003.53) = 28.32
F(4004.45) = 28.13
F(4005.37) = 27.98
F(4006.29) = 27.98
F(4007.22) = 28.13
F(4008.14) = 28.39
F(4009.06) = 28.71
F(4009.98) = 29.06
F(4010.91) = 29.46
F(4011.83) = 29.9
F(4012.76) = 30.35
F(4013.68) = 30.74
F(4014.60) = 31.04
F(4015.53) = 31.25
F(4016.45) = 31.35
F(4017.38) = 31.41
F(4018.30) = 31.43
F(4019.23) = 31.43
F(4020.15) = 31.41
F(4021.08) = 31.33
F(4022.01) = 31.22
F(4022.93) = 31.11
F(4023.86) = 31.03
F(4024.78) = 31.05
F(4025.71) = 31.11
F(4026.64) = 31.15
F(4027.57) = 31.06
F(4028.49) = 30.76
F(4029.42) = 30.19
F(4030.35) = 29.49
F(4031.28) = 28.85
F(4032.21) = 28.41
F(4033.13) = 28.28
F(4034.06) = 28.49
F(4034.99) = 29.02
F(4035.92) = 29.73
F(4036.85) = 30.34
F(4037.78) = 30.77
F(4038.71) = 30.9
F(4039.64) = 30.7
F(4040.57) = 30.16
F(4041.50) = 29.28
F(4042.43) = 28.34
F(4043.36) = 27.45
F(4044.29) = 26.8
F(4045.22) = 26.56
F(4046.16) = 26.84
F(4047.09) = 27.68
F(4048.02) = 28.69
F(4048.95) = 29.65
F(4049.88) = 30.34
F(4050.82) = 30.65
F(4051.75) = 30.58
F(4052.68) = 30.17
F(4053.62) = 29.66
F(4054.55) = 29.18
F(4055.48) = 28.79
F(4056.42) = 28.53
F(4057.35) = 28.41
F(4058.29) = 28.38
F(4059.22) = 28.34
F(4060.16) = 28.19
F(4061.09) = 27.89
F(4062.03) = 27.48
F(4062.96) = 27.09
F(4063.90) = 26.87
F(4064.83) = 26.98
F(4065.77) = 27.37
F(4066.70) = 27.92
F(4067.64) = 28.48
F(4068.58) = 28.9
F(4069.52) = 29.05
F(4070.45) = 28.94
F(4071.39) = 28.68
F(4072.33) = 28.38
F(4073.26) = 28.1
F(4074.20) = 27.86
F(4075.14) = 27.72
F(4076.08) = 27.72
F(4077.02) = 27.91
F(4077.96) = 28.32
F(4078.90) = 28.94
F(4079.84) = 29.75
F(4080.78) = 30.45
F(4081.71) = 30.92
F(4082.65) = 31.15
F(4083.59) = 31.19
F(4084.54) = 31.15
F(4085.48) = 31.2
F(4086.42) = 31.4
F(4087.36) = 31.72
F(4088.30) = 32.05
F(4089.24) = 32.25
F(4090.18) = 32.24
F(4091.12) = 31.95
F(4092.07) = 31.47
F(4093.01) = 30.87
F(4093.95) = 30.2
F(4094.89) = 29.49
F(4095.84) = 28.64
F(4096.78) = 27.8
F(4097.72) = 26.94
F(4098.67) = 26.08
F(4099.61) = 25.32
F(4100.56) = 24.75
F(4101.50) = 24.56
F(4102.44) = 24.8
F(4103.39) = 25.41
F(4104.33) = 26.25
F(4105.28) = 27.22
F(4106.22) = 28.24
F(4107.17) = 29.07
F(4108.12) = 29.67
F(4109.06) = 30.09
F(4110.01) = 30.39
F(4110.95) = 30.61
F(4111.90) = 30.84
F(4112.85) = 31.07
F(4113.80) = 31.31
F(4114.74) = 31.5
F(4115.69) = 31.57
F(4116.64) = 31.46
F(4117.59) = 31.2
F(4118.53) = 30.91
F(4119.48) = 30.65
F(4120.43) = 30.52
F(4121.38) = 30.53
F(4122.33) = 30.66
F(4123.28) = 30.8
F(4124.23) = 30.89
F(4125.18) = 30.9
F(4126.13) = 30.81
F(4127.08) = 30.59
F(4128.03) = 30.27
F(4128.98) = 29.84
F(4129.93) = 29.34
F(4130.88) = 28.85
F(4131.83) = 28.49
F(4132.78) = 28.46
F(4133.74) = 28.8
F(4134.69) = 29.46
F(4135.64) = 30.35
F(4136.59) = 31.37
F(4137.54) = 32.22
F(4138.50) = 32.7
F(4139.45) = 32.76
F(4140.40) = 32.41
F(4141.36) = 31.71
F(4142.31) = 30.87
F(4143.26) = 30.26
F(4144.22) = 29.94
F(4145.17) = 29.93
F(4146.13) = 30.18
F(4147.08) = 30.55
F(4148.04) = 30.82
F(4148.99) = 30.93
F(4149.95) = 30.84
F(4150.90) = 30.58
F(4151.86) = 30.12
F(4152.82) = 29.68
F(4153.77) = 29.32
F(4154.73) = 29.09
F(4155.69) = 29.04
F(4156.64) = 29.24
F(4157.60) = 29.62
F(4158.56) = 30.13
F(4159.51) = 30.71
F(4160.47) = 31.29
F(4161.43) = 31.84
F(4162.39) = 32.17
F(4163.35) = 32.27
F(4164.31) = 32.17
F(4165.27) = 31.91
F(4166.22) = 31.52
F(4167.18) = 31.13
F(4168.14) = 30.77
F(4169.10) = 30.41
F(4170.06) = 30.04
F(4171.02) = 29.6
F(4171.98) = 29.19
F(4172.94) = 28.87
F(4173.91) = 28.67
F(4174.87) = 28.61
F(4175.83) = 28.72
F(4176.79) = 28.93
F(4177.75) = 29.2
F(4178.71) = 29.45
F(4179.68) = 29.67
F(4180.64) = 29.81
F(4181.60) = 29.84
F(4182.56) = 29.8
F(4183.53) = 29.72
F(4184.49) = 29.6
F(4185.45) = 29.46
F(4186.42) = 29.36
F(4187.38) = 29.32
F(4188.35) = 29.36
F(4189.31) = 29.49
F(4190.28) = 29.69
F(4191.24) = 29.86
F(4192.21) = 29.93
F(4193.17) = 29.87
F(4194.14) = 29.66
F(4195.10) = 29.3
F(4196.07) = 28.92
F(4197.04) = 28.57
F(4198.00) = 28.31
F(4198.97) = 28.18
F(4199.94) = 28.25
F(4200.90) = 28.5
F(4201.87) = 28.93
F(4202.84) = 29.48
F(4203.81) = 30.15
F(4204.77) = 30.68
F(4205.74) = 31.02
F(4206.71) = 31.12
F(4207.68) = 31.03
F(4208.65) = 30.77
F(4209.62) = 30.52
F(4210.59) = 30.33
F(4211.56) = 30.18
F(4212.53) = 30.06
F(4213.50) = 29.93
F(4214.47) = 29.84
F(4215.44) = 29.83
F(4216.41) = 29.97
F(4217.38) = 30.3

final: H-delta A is -0.4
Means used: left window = 28.4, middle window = 29.6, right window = 30.3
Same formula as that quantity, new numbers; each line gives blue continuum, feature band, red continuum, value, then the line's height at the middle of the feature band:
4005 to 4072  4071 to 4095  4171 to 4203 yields -0.68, 29.3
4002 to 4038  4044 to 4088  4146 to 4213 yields 1.54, 29.9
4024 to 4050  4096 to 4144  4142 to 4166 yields 0.93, 30.2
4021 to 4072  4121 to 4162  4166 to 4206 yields -1.43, 29.4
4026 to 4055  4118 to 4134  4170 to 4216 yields -0.33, 29.5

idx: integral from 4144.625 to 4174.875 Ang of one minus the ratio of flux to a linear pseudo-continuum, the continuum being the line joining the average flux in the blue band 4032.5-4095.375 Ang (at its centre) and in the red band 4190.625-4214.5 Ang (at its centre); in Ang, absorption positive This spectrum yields -0.8 Ang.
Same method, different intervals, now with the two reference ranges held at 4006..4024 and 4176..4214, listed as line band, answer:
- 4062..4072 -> 0.7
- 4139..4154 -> -0.4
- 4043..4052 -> 0.5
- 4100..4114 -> 0.8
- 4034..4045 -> 0.3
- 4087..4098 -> -0.2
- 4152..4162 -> -0.1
